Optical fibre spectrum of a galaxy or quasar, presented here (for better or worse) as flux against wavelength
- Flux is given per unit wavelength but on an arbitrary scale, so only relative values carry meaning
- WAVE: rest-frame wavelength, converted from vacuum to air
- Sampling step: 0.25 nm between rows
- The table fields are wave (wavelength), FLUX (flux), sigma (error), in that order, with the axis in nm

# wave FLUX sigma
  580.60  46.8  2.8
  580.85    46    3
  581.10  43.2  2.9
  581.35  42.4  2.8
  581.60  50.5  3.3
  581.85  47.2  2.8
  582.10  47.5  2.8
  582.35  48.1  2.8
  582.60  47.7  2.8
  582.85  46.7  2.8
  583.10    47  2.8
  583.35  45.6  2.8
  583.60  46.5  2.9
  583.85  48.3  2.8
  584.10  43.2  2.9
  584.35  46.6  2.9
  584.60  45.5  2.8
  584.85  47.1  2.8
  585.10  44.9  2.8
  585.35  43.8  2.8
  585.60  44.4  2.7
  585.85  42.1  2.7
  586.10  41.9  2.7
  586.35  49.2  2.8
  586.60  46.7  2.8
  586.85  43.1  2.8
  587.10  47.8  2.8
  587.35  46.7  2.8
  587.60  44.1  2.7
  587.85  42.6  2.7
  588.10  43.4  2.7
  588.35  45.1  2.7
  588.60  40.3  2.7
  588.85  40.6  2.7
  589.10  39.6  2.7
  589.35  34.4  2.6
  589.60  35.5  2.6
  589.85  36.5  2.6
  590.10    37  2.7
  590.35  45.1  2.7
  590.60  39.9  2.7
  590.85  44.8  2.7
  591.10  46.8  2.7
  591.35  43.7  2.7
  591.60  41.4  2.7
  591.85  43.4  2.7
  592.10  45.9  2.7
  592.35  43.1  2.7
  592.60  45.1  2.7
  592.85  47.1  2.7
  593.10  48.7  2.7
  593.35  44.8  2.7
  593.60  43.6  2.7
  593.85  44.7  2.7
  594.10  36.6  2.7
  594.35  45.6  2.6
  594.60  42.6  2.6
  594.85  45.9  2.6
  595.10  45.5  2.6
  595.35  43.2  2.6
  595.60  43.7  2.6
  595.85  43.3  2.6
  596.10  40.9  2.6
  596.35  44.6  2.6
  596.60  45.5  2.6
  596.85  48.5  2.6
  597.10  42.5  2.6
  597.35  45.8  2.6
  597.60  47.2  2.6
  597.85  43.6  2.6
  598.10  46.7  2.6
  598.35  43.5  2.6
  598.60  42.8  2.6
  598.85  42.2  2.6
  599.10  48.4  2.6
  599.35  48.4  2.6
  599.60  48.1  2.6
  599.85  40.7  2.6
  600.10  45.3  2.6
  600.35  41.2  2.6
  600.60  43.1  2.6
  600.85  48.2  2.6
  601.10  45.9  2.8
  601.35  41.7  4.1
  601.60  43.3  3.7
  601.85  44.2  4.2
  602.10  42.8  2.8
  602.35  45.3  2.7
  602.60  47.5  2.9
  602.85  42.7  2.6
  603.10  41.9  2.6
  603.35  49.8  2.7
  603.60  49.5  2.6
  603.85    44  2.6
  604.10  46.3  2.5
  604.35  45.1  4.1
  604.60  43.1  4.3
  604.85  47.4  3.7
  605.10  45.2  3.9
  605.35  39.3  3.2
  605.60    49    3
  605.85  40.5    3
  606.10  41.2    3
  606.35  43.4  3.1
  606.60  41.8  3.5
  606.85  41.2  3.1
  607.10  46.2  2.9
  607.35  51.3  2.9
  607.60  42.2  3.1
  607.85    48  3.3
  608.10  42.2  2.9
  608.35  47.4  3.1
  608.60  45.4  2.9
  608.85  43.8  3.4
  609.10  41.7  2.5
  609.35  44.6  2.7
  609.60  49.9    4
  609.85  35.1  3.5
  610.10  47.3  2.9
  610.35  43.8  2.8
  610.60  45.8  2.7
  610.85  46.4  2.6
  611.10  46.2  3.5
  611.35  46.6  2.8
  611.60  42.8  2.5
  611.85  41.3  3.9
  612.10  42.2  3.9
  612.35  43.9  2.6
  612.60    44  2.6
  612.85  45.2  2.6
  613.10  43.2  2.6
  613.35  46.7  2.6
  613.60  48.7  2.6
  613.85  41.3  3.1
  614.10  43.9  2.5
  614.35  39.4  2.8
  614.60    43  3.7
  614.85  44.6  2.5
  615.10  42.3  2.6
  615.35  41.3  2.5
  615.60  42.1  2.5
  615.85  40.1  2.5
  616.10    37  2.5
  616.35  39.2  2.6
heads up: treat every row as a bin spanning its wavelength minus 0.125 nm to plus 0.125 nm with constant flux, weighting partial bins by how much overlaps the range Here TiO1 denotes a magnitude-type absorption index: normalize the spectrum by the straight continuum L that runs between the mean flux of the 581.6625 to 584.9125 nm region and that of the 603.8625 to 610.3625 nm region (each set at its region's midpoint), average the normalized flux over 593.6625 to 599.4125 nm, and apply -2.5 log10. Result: 0.02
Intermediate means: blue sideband 46.8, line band 44.4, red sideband 44.3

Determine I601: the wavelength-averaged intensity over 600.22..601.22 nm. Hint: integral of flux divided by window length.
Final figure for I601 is 44.6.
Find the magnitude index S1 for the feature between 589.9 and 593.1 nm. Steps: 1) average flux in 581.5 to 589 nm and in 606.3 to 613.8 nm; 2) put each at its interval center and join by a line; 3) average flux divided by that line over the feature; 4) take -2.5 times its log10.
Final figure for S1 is 0.039 mag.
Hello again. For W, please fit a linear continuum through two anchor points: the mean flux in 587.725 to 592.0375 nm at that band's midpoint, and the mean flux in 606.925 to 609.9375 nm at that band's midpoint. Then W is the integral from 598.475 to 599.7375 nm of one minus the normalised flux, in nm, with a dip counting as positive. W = -0.084 nm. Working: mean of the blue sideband 41.3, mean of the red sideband 44.9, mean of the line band 45.9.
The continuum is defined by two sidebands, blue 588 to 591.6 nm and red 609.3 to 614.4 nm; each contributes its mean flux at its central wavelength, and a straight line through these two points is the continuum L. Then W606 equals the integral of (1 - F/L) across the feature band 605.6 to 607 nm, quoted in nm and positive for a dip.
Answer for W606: 0.03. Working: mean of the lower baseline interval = 40.9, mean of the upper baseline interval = 44.3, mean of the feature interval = 42.4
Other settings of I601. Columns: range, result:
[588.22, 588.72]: 42.7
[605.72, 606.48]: 41.7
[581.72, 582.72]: 47.6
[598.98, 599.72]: 48.3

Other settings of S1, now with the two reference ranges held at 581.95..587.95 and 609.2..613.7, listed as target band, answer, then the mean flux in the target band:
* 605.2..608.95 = 0.01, 44.2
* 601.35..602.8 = 0.02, 44.3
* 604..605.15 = -0.01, 45.4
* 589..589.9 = 0.24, 36.4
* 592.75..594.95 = 0.02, 44.4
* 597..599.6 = 0.00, 45.3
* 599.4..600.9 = 0.02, 44.4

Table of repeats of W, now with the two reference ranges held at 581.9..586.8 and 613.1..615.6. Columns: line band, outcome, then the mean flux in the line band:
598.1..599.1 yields 0.02 nm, 44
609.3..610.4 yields -0.01 nm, 44.1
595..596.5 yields 0.05 nm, 43.5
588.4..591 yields 0.33 nm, 39.6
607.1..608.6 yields -0.08 nm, 46.1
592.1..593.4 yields -0.02 nm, 45.8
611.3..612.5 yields 0.01 nm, 43.2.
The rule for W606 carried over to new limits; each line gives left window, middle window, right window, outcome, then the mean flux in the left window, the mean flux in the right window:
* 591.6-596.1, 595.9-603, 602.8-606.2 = -0.034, 44.1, 44.7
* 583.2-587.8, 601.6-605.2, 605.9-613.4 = -0.056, 45.4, 44.3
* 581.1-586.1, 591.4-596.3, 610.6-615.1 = 0.140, 45.9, 44.1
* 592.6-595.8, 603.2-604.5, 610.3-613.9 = -0.067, 44.3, 44.6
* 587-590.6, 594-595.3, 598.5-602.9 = -0.014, 41.2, 44.6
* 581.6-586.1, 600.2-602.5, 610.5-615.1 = 0.044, 46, 44.1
